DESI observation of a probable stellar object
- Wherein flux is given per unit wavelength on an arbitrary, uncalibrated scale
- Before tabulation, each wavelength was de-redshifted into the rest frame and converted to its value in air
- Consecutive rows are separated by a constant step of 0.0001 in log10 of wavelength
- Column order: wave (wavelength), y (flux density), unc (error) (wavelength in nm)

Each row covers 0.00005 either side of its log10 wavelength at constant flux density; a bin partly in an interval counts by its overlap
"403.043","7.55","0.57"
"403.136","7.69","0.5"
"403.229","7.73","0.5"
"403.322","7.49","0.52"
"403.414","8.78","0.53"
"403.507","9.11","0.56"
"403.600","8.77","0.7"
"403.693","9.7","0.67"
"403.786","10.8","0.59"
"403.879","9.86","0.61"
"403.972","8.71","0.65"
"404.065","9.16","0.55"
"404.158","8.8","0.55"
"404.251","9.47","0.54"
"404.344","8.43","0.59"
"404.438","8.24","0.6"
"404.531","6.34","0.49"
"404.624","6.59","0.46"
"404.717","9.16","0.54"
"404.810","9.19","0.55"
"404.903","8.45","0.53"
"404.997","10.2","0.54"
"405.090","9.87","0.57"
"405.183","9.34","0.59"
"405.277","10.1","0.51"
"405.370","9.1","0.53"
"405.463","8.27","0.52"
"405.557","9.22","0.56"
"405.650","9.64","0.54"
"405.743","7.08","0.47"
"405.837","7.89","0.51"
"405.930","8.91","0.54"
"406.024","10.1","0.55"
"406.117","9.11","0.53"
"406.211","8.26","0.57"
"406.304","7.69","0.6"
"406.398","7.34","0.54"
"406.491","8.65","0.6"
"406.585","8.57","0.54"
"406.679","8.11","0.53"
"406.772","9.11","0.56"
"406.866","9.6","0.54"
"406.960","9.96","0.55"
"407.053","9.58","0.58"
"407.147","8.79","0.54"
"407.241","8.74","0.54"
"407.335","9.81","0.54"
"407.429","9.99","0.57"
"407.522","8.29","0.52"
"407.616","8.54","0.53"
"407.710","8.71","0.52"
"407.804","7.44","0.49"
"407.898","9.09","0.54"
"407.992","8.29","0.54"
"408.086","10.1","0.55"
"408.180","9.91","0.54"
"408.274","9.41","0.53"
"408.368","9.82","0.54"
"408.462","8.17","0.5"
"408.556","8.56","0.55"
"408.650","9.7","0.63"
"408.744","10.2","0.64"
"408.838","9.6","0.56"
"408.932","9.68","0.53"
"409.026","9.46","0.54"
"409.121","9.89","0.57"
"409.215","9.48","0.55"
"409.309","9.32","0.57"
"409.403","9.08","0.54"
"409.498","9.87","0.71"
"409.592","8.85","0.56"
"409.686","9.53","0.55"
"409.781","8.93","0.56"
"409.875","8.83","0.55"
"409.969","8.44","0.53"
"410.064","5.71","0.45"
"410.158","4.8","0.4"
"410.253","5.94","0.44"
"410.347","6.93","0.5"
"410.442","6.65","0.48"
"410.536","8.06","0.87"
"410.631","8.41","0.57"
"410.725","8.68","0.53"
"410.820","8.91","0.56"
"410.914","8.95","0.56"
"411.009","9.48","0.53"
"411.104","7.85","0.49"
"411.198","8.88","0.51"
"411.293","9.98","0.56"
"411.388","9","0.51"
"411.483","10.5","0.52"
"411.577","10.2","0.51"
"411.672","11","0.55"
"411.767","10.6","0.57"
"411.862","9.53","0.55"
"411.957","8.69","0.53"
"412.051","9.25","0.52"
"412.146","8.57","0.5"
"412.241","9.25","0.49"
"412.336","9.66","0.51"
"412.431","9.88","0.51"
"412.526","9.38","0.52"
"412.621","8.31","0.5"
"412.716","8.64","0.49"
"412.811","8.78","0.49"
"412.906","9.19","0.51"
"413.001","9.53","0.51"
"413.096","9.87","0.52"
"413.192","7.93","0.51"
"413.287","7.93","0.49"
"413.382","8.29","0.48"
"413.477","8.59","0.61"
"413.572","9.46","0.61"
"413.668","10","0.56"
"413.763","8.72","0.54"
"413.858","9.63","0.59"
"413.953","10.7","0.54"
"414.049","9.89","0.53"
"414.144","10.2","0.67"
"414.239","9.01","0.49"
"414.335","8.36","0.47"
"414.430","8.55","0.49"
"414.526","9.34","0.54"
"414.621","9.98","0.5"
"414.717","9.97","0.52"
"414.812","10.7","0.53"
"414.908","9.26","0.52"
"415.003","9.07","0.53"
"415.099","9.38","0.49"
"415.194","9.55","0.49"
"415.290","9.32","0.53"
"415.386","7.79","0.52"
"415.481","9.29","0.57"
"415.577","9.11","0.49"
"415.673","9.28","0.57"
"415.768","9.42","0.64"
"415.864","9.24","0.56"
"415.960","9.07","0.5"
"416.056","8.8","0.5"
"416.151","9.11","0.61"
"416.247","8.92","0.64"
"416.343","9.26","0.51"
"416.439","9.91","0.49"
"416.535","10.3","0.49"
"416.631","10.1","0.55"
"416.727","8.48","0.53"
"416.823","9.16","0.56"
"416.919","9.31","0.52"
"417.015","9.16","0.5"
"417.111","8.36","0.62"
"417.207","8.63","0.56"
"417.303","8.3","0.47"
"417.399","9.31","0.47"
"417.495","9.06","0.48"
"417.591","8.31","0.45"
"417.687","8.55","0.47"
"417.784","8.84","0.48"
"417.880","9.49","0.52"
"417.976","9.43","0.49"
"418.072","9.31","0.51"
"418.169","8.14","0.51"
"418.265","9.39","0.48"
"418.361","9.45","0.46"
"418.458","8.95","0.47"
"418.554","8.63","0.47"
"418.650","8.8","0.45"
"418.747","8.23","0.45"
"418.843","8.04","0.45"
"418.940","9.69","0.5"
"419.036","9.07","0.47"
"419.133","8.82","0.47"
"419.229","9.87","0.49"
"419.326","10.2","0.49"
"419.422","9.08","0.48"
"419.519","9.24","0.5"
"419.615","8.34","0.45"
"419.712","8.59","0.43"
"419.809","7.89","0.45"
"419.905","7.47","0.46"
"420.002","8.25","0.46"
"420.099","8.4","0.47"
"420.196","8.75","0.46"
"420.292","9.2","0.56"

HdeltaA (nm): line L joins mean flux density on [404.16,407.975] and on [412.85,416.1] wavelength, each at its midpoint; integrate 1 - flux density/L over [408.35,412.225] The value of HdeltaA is 0.06 nm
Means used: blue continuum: 8.77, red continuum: 9.25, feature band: 8.87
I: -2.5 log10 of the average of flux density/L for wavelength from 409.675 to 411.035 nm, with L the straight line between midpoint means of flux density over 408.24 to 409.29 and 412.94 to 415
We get 0.202 mag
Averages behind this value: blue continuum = 9.45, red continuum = 9.32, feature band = 7.81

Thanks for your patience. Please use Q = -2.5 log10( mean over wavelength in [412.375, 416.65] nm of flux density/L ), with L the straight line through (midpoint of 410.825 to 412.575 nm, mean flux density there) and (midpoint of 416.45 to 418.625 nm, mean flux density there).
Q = 0.000 mag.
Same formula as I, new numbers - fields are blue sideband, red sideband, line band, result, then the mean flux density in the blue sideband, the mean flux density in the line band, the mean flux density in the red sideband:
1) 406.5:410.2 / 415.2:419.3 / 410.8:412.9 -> -0.04 mag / 8.97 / 9.34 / 9.05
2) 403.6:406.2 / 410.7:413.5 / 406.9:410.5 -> 0.03 mag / 8.94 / 8.79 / 9.18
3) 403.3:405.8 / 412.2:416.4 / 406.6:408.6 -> -0.01 mag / 8.89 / 9.04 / 9.22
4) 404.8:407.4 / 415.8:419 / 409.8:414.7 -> 0.01 mag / 8.95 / 8.89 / 9.02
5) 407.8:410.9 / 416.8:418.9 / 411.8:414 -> -0.05 mag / 8.68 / 9.13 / 8.86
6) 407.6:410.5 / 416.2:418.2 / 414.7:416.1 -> -0.03 mag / 8.67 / 9.27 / 9.07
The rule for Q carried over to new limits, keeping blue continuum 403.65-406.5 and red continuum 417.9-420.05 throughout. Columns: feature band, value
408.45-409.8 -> -0.07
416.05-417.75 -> -0.02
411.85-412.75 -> -0.03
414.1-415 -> -0.07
